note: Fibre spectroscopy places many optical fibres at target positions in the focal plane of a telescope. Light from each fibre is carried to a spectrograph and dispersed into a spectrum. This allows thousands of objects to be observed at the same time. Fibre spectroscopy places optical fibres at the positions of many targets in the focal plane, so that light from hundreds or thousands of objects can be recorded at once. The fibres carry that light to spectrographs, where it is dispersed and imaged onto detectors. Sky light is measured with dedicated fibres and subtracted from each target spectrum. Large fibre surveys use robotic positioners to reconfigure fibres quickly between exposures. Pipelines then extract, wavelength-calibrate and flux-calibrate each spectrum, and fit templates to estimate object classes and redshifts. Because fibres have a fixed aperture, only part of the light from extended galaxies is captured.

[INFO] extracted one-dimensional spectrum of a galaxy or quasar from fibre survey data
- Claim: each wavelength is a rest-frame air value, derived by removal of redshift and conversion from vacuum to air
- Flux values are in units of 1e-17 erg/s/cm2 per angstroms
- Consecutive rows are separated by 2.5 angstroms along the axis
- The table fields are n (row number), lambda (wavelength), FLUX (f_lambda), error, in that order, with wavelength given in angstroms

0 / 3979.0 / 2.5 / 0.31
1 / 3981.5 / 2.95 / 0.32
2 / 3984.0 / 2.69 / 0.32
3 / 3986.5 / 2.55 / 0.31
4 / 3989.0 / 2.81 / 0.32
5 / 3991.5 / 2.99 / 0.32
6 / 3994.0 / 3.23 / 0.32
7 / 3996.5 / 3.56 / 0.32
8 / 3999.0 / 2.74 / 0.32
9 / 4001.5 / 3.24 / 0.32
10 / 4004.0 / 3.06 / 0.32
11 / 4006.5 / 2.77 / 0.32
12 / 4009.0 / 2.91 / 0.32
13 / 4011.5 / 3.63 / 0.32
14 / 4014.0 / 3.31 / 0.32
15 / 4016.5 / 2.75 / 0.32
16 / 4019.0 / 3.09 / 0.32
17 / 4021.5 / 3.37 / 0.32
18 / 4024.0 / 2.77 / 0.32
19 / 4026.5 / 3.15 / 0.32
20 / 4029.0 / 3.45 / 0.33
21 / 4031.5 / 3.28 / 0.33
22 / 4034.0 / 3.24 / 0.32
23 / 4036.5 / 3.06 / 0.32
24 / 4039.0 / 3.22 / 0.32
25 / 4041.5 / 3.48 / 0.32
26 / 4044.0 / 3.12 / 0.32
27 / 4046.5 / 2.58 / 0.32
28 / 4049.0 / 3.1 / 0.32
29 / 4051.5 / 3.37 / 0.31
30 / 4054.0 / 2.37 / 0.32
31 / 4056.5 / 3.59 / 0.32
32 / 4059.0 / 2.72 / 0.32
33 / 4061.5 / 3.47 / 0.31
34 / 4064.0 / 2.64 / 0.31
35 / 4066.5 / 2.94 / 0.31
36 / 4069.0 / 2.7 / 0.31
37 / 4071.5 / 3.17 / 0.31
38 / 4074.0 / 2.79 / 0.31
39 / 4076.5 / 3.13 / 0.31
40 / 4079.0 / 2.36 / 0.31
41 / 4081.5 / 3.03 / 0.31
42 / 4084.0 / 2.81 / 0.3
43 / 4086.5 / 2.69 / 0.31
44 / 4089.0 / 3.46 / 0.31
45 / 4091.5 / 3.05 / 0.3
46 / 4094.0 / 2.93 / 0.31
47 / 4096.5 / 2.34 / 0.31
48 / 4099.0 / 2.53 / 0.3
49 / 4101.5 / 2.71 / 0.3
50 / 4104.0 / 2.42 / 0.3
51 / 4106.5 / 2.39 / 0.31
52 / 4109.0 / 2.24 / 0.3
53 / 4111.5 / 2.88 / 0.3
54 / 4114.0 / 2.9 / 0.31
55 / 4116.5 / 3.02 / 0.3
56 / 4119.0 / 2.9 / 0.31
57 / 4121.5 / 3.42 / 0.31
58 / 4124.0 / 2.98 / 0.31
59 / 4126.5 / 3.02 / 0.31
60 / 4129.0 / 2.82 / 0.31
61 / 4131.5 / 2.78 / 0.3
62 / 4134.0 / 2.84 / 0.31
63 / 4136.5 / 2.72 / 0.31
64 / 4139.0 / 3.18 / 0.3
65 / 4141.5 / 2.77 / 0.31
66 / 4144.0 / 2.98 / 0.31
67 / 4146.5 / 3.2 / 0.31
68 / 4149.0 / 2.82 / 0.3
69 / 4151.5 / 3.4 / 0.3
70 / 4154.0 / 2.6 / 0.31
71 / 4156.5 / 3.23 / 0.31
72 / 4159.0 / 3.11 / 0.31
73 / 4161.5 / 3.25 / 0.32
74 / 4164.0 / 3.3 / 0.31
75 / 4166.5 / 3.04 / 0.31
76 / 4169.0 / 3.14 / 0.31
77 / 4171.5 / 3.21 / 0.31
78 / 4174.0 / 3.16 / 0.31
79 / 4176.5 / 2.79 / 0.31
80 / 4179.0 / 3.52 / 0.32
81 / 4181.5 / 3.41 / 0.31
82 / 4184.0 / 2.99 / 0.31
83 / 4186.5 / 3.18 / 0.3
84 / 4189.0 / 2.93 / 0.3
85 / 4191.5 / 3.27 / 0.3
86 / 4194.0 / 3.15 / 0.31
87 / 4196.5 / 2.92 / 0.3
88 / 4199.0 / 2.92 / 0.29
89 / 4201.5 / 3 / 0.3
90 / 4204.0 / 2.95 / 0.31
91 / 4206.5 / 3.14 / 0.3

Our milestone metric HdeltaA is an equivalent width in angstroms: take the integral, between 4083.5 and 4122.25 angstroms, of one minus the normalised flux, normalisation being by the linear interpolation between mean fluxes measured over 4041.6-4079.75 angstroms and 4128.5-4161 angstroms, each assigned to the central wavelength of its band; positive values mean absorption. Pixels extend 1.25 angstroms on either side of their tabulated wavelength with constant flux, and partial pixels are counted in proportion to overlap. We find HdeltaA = 2.3 angstroms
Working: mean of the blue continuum 2.96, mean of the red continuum 2.97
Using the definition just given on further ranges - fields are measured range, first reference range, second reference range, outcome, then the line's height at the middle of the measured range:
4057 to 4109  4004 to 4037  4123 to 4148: 3.65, 3.02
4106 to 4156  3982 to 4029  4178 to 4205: 2.97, 3.09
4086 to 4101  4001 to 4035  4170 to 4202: 1.41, 3.13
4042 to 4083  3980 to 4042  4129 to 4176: 1.52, 3.07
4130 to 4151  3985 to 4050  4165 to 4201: 1.23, 3.11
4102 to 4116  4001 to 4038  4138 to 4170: 2.26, 3.1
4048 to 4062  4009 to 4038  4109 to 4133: 0.07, 3.1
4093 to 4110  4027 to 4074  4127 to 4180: 3.07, 3.06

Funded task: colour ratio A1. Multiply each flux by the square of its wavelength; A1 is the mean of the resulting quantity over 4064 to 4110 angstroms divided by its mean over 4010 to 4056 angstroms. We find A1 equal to 0.90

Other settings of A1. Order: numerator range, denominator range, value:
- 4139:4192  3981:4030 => 1.10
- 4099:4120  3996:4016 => 0.90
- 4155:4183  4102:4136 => 1.16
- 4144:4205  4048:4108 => 1.14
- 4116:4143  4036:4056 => 1.00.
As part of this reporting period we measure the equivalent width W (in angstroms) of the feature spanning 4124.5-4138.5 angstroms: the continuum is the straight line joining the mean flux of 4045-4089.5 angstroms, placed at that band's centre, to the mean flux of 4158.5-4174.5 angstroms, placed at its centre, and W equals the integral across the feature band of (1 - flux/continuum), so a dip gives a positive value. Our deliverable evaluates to 1.0 angstroms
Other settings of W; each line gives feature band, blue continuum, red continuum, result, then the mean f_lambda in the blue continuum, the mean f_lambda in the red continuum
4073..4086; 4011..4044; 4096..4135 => 0.6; 3.2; 2.77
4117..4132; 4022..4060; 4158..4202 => 0.6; 3.11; 3.13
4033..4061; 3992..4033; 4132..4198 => 0.4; 3.14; 3.08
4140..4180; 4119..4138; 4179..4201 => -0.8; 2.94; 3.12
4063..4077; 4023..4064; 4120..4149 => 0.8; 3.11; 2.97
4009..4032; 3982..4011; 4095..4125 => -2.0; 2.98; 2.73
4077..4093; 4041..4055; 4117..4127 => 0.7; 2.99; 3.08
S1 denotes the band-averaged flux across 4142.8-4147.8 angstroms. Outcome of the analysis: 3.09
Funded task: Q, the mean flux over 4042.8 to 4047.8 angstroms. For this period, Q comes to 2.85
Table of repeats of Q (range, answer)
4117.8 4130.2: 3.03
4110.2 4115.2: 2.88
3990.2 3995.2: 3.11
